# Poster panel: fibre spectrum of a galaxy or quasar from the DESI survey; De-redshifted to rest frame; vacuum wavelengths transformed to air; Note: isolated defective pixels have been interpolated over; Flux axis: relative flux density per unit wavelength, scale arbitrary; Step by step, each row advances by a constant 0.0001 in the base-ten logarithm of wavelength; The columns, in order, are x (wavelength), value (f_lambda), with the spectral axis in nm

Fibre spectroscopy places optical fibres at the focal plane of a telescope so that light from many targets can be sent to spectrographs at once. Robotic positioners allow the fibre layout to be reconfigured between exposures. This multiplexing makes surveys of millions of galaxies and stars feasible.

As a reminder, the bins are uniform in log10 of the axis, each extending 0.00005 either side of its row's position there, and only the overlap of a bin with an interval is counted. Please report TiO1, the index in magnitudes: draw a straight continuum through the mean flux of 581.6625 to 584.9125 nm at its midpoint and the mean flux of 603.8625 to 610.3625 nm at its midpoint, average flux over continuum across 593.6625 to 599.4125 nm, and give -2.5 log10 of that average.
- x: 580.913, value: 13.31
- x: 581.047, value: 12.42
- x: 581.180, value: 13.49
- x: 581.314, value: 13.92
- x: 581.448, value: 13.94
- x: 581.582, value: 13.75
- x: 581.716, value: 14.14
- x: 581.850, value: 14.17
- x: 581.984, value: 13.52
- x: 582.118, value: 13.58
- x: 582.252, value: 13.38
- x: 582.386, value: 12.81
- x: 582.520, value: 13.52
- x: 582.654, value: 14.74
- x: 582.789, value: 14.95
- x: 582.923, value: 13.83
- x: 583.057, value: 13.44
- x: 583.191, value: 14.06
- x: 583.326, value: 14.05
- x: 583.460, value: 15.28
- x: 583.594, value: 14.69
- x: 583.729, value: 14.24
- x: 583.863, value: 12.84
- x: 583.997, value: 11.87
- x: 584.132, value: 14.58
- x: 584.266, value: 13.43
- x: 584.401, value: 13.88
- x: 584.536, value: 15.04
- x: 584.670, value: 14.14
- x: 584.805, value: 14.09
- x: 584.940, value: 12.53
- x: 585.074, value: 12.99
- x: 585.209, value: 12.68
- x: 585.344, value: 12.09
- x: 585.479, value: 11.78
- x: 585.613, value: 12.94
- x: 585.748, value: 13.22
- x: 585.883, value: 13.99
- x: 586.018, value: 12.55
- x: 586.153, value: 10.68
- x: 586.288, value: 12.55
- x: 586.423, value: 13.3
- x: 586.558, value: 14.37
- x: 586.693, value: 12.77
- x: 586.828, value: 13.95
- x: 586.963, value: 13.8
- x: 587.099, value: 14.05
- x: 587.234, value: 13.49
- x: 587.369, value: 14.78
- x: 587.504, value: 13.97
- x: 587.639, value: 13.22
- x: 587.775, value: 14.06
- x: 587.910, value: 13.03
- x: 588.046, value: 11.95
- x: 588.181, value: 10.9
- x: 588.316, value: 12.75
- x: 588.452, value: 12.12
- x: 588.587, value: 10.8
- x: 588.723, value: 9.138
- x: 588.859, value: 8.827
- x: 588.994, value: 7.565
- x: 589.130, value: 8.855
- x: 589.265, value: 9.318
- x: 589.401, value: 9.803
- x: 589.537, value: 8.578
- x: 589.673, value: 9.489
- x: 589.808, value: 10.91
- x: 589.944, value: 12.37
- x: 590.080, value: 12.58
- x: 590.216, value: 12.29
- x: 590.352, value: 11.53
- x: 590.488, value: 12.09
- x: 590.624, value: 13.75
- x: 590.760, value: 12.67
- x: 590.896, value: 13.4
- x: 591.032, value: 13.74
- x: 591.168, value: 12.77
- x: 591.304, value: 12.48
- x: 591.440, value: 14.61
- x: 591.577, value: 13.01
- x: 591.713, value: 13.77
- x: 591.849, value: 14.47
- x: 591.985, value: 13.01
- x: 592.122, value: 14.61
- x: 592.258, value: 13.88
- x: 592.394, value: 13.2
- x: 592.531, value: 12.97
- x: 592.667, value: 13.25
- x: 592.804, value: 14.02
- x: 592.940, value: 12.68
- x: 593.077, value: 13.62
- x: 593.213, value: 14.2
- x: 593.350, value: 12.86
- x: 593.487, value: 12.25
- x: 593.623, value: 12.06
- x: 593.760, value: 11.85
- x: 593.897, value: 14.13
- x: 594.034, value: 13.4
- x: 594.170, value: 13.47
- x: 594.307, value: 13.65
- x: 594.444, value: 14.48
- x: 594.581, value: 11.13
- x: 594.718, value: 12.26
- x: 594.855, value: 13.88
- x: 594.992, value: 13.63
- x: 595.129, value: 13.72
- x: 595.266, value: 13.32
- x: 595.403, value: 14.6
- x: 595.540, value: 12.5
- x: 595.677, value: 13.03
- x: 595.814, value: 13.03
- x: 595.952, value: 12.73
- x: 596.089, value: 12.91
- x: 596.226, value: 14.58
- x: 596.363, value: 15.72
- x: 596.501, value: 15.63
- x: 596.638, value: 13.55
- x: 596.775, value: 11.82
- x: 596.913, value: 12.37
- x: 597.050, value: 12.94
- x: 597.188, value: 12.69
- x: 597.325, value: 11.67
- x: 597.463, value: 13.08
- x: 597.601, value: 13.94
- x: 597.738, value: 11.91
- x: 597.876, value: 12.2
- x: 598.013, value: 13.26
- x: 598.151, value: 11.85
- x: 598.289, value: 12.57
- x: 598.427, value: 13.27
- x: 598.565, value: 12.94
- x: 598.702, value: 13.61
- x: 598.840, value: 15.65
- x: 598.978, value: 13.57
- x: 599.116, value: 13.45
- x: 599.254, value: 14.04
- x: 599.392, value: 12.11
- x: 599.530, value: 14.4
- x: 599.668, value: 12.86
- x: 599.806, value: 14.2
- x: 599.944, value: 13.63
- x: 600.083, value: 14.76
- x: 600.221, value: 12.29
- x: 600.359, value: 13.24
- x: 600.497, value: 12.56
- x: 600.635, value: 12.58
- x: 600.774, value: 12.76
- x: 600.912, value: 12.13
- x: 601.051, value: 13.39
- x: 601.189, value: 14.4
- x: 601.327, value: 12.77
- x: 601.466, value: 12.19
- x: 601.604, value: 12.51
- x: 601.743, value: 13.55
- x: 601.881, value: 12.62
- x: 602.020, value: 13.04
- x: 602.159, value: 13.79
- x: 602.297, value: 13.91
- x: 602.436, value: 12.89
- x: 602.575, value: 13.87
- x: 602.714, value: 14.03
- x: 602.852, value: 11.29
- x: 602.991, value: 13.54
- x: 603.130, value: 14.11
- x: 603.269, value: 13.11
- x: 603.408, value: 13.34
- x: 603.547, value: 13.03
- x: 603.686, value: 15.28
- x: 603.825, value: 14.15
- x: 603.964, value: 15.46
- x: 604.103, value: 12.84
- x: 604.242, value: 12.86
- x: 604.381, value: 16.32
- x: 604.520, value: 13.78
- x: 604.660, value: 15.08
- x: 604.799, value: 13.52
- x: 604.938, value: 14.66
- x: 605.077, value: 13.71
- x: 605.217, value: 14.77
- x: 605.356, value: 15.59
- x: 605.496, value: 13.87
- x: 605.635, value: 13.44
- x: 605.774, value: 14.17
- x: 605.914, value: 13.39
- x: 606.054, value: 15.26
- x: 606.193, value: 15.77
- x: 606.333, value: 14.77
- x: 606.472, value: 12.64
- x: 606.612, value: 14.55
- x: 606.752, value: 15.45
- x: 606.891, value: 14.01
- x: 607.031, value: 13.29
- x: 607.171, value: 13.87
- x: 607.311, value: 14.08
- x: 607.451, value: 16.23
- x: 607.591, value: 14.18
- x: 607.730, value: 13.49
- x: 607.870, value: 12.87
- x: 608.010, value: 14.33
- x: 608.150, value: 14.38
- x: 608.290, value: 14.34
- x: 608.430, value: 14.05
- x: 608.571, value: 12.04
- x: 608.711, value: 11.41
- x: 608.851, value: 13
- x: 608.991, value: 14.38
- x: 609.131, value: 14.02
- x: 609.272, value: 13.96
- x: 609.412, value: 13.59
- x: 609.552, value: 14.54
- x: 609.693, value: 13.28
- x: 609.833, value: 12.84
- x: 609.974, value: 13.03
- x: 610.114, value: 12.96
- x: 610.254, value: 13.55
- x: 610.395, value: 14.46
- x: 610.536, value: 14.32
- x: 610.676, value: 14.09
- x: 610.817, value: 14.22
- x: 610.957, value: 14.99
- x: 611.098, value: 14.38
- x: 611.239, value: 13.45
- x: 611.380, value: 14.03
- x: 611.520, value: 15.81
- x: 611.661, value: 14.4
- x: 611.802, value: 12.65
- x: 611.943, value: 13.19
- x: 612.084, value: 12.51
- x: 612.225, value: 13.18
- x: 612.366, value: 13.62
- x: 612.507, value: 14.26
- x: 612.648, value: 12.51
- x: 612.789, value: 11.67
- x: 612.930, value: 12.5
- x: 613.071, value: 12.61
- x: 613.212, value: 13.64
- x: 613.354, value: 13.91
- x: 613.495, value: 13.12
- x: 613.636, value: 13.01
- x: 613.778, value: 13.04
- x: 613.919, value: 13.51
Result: 0.06 mag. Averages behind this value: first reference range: 13.9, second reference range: 14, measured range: 13.2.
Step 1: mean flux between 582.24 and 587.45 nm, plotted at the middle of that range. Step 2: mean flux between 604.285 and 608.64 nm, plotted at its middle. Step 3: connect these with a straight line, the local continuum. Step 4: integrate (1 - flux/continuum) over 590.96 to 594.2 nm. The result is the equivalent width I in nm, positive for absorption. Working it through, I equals 0.10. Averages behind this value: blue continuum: 13.5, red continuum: 14.2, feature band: 13.3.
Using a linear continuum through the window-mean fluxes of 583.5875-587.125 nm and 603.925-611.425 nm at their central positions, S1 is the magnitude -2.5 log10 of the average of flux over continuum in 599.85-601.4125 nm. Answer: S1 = 0.052 mag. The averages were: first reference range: 13.3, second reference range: 14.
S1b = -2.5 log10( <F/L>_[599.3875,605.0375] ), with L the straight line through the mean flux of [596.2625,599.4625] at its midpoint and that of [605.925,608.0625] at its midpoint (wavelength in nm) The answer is 0.019 mag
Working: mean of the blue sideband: 13.2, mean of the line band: 13.5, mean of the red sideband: 14.3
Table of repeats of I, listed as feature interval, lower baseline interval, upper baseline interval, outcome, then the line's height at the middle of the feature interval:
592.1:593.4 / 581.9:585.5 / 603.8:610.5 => 0.03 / 13.8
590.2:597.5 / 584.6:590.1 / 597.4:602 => -0.34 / 12.7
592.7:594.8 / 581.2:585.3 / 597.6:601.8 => 0.05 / 13.4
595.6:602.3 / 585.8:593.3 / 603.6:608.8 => 0.11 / 13.4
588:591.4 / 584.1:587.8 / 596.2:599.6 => 0.53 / 13.3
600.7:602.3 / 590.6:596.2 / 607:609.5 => 0.06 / 13.6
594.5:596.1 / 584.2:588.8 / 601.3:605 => 0.03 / 13.3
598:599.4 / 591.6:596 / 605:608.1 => 0.03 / 13.7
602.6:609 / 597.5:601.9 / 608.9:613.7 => -0.28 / 13.4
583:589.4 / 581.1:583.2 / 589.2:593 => 0.25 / 13.2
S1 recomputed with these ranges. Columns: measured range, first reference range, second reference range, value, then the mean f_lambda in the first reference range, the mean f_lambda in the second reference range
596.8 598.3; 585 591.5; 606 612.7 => 0.032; 12.2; 13.9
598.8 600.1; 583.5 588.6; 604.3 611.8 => -0.004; 13.2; 14.1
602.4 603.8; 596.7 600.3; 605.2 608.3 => 0.023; 13.1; 14.3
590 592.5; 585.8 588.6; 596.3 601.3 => -0.007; 13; 13.2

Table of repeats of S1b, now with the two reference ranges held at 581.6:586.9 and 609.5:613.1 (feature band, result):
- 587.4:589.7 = 0.231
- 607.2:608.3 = -0.051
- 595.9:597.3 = 0.007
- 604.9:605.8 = -0.058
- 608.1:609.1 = 0.016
